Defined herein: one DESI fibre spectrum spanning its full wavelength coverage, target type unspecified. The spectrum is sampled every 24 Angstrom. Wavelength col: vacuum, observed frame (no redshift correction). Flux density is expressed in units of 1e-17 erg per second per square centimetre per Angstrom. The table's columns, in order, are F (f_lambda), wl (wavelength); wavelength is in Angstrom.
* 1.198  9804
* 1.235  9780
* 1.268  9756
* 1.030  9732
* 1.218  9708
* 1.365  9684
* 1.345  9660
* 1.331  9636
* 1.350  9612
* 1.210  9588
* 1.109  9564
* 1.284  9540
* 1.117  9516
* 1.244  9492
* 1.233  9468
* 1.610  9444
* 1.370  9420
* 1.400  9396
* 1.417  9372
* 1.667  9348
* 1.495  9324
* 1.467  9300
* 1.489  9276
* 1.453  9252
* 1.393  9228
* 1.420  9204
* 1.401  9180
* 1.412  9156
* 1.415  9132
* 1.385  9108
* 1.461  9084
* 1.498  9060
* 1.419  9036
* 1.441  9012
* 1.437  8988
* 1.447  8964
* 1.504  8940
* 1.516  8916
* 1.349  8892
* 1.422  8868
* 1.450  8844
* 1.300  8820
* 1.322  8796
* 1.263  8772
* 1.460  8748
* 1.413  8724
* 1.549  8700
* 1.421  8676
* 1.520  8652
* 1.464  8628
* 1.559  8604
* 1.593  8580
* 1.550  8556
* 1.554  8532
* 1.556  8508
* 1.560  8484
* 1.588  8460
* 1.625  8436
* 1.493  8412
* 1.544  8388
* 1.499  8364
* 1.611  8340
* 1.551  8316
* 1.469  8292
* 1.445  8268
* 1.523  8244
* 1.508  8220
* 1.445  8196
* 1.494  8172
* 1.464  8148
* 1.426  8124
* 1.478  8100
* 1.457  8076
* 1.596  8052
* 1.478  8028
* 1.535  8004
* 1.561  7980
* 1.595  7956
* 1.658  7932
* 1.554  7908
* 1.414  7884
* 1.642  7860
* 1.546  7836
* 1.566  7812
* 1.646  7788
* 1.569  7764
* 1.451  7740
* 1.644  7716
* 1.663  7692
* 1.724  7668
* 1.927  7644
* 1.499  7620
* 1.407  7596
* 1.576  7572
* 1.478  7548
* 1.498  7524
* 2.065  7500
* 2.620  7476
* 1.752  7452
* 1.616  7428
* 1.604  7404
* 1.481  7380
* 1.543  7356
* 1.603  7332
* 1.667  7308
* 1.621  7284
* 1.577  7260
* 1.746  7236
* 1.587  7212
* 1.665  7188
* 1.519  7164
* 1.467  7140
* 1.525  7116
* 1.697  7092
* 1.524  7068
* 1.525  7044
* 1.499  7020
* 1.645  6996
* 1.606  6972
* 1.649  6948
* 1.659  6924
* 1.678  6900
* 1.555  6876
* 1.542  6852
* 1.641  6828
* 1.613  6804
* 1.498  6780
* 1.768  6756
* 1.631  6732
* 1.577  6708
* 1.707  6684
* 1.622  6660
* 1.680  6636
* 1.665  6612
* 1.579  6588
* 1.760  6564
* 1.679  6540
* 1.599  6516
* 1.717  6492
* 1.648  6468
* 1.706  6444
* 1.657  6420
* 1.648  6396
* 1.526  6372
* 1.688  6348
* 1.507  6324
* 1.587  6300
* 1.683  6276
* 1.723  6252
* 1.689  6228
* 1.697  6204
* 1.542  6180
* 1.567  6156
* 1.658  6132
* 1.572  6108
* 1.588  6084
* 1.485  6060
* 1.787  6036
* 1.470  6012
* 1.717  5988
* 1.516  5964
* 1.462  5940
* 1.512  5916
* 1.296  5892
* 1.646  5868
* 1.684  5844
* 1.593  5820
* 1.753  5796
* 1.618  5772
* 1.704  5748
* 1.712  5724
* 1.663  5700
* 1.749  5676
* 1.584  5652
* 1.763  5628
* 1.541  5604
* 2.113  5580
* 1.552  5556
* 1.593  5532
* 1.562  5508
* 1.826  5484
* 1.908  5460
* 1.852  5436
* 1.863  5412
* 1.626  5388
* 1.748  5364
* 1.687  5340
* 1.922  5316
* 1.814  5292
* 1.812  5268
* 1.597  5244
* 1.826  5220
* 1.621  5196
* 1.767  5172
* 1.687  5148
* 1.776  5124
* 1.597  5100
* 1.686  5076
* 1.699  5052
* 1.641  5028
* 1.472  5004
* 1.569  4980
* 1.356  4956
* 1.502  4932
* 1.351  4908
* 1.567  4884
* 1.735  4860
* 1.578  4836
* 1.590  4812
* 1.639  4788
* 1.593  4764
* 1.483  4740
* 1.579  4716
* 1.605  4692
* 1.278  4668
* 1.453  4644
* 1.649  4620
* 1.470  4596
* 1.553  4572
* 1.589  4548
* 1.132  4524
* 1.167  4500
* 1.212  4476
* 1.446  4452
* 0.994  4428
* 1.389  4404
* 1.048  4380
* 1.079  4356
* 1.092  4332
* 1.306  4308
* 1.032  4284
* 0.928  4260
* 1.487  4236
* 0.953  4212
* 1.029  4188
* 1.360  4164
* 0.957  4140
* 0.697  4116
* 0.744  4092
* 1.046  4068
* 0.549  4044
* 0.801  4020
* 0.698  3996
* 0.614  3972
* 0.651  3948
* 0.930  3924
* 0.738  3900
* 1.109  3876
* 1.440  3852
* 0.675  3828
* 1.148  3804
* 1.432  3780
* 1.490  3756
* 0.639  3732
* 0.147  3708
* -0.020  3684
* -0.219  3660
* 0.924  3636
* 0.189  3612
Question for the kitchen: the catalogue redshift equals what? 0.14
